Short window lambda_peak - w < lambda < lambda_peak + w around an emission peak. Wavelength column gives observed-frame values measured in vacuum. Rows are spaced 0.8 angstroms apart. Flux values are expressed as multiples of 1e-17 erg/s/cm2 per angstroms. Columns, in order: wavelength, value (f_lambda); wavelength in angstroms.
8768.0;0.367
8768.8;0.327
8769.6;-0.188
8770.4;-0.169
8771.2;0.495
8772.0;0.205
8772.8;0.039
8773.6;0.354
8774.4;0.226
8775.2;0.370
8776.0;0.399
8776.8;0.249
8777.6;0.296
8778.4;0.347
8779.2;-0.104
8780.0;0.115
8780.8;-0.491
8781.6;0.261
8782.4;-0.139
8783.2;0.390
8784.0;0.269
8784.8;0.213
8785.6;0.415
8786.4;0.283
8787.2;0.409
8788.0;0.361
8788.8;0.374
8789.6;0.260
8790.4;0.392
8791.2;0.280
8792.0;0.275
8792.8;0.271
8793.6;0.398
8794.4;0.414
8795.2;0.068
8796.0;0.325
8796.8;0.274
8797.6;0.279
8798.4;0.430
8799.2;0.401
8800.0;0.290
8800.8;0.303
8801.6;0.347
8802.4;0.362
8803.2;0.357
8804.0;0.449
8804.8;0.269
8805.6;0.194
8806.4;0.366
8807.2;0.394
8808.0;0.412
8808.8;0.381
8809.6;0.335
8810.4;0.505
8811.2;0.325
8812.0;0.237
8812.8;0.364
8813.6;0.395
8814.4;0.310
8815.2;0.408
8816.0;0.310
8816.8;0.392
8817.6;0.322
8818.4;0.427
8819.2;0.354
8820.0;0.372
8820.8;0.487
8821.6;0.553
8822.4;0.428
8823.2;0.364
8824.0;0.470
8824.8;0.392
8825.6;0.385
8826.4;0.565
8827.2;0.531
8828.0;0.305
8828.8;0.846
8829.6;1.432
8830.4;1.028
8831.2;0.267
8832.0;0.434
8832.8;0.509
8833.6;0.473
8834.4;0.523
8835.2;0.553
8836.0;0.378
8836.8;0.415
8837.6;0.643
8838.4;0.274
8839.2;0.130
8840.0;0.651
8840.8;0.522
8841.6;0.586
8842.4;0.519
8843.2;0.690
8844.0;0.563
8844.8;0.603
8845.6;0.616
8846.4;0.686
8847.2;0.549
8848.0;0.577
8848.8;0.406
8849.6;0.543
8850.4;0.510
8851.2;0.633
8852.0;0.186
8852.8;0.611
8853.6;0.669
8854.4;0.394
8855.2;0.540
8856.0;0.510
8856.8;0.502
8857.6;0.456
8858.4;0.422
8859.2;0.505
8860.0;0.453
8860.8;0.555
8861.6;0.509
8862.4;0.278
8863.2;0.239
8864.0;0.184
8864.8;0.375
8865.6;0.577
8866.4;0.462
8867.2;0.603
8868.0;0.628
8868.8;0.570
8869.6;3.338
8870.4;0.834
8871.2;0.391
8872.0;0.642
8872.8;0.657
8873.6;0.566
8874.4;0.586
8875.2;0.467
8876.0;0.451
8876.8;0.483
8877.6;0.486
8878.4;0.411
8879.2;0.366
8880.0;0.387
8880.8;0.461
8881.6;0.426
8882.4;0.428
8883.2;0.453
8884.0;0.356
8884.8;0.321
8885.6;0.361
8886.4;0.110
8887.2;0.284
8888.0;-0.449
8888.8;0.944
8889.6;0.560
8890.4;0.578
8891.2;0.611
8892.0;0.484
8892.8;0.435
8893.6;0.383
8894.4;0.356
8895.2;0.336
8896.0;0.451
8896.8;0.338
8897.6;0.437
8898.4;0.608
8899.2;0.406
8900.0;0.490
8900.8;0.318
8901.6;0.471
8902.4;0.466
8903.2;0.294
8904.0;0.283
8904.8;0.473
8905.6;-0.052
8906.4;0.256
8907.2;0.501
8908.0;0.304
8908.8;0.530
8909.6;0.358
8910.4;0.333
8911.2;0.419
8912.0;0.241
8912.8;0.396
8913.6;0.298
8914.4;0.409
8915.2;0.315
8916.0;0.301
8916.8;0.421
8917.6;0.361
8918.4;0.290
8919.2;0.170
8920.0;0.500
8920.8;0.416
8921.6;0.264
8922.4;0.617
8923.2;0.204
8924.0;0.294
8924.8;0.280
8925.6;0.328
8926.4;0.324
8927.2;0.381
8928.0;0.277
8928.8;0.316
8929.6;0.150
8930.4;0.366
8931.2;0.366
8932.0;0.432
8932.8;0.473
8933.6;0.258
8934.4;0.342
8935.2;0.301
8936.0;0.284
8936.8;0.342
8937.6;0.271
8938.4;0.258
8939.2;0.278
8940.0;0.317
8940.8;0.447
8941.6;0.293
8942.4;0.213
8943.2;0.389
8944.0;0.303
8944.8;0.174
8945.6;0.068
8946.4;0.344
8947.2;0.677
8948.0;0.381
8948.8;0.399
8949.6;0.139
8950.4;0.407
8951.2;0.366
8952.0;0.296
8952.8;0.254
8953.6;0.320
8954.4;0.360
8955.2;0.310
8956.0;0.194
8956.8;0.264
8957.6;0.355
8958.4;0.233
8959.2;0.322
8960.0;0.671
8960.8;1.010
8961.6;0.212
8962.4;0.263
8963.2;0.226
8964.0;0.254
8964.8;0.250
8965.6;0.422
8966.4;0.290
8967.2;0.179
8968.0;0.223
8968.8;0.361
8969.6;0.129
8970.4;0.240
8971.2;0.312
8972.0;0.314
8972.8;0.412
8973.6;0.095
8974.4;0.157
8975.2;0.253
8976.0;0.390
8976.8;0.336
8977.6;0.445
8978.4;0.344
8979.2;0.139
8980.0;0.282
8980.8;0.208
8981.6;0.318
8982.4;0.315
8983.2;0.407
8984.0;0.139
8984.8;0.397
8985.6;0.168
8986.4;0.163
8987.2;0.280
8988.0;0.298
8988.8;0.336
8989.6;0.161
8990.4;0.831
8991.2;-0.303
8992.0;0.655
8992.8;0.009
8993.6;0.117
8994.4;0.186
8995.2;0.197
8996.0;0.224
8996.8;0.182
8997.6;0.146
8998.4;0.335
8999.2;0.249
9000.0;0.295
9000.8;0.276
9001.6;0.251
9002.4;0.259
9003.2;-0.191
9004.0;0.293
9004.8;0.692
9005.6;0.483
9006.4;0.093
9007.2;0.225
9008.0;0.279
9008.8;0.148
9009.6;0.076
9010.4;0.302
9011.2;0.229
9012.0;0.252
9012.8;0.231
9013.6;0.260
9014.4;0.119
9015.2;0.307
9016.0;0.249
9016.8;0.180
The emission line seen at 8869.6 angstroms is Mg II 2798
